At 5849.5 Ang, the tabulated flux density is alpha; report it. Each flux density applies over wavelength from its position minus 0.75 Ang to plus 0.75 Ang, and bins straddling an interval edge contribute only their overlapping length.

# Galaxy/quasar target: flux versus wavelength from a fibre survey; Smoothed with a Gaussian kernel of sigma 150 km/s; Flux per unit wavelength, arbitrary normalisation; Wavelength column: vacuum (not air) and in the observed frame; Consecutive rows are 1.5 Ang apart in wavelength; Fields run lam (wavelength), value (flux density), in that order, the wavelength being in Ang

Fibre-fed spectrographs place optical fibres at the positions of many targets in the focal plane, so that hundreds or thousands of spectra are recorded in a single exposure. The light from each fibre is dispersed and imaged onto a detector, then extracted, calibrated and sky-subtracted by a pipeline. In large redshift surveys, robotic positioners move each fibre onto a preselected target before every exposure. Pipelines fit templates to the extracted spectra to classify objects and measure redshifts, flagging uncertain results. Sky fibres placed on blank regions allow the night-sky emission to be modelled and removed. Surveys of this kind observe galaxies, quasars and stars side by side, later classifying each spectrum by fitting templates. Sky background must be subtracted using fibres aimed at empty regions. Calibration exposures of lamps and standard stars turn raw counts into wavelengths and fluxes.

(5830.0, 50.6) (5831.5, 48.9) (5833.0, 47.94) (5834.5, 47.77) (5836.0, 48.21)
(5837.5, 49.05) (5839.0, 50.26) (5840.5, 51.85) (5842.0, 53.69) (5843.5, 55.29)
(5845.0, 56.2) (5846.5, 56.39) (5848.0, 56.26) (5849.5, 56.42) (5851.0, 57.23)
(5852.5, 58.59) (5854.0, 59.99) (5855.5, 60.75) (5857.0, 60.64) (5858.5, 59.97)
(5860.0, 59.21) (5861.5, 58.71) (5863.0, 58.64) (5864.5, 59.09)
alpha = 56.42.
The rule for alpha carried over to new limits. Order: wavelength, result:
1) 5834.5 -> 47.77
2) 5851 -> 57.23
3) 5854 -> 59.99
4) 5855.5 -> 60.75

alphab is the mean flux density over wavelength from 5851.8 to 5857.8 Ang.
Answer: 60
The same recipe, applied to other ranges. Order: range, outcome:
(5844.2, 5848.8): 56.3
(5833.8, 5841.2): 49.4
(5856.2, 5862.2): 59.6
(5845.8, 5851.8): 56.6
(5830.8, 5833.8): 48.4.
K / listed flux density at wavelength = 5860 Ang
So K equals 59.21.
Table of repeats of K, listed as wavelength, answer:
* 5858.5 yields 59.97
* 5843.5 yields 55.29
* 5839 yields 50.26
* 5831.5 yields 48.9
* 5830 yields 50.6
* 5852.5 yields 58.59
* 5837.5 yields 49.05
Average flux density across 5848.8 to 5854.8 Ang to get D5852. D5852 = 58.1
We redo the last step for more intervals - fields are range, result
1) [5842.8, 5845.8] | 55.8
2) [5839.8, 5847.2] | 54.7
